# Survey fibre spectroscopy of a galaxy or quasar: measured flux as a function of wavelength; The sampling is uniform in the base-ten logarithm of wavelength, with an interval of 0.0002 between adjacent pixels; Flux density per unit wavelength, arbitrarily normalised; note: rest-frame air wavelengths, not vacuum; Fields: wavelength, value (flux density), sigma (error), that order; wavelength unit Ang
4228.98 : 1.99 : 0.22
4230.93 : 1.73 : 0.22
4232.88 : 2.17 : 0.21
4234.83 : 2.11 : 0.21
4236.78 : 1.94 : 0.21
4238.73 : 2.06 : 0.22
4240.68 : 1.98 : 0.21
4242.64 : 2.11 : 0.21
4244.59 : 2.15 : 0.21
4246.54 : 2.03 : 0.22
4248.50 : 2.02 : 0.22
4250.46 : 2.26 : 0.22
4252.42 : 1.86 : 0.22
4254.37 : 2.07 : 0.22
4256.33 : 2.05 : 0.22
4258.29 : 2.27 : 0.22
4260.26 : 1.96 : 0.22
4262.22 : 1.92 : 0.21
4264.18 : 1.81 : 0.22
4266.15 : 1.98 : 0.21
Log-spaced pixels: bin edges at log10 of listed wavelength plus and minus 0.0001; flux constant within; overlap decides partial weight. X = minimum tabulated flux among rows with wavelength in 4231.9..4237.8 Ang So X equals 1.94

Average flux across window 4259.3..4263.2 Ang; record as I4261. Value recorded 1.94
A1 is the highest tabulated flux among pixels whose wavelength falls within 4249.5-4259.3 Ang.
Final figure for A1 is 2.27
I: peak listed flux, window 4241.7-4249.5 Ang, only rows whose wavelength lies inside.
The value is 2.15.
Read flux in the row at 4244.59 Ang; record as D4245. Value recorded 2.15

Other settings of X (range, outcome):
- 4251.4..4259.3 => 1.86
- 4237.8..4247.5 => 1.98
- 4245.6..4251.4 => 2.02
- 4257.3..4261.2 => 1.96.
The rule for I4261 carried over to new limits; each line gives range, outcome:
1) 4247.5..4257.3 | 2.05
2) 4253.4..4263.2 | 2.05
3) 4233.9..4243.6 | 2.04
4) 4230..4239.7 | 2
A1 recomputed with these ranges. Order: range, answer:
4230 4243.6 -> 2.17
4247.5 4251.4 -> 2.26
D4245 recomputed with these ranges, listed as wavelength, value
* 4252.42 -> 1.86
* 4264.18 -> 1.81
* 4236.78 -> 1.94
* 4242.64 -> 2.11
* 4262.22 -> 1.92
